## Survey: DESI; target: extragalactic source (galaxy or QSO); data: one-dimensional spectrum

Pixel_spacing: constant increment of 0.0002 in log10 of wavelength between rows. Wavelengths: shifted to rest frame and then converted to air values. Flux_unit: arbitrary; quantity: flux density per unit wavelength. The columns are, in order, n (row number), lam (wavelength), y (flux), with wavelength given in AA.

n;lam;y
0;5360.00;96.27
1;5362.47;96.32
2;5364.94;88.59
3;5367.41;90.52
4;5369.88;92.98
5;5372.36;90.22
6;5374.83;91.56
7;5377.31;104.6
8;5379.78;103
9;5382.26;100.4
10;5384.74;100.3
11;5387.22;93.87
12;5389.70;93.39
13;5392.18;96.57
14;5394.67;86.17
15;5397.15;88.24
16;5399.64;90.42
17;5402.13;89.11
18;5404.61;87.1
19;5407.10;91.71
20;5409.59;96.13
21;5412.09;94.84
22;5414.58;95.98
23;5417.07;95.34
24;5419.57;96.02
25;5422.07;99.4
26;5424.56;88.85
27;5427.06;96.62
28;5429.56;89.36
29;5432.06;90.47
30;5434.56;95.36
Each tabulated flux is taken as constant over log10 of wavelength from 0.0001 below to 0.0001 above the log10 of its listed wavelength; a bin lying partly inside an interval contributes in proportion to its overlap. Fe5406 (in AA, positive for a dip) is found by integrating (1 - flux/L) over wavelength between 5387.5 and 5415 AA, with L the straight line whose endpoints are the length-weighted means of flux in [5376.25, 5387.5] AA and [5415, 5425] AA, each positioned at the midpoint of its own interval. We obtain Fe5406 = 1.8 AA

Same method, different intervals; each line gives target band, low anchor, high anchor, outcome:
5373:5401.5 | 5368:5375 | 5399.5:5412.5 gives -1.1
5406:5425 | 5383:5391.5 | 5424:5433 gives -0.4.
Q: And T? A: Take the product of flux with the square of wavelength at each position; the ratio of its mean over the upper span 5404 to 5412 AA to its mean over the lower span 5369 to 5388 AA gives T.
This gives 1.0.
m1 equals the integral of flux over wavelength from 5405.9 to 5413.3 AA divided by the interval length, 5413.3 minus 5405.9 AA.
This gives 94.1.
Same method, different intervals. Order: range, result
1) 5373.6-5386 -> 100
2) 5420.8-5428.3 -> 95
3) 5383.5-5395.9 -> 94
